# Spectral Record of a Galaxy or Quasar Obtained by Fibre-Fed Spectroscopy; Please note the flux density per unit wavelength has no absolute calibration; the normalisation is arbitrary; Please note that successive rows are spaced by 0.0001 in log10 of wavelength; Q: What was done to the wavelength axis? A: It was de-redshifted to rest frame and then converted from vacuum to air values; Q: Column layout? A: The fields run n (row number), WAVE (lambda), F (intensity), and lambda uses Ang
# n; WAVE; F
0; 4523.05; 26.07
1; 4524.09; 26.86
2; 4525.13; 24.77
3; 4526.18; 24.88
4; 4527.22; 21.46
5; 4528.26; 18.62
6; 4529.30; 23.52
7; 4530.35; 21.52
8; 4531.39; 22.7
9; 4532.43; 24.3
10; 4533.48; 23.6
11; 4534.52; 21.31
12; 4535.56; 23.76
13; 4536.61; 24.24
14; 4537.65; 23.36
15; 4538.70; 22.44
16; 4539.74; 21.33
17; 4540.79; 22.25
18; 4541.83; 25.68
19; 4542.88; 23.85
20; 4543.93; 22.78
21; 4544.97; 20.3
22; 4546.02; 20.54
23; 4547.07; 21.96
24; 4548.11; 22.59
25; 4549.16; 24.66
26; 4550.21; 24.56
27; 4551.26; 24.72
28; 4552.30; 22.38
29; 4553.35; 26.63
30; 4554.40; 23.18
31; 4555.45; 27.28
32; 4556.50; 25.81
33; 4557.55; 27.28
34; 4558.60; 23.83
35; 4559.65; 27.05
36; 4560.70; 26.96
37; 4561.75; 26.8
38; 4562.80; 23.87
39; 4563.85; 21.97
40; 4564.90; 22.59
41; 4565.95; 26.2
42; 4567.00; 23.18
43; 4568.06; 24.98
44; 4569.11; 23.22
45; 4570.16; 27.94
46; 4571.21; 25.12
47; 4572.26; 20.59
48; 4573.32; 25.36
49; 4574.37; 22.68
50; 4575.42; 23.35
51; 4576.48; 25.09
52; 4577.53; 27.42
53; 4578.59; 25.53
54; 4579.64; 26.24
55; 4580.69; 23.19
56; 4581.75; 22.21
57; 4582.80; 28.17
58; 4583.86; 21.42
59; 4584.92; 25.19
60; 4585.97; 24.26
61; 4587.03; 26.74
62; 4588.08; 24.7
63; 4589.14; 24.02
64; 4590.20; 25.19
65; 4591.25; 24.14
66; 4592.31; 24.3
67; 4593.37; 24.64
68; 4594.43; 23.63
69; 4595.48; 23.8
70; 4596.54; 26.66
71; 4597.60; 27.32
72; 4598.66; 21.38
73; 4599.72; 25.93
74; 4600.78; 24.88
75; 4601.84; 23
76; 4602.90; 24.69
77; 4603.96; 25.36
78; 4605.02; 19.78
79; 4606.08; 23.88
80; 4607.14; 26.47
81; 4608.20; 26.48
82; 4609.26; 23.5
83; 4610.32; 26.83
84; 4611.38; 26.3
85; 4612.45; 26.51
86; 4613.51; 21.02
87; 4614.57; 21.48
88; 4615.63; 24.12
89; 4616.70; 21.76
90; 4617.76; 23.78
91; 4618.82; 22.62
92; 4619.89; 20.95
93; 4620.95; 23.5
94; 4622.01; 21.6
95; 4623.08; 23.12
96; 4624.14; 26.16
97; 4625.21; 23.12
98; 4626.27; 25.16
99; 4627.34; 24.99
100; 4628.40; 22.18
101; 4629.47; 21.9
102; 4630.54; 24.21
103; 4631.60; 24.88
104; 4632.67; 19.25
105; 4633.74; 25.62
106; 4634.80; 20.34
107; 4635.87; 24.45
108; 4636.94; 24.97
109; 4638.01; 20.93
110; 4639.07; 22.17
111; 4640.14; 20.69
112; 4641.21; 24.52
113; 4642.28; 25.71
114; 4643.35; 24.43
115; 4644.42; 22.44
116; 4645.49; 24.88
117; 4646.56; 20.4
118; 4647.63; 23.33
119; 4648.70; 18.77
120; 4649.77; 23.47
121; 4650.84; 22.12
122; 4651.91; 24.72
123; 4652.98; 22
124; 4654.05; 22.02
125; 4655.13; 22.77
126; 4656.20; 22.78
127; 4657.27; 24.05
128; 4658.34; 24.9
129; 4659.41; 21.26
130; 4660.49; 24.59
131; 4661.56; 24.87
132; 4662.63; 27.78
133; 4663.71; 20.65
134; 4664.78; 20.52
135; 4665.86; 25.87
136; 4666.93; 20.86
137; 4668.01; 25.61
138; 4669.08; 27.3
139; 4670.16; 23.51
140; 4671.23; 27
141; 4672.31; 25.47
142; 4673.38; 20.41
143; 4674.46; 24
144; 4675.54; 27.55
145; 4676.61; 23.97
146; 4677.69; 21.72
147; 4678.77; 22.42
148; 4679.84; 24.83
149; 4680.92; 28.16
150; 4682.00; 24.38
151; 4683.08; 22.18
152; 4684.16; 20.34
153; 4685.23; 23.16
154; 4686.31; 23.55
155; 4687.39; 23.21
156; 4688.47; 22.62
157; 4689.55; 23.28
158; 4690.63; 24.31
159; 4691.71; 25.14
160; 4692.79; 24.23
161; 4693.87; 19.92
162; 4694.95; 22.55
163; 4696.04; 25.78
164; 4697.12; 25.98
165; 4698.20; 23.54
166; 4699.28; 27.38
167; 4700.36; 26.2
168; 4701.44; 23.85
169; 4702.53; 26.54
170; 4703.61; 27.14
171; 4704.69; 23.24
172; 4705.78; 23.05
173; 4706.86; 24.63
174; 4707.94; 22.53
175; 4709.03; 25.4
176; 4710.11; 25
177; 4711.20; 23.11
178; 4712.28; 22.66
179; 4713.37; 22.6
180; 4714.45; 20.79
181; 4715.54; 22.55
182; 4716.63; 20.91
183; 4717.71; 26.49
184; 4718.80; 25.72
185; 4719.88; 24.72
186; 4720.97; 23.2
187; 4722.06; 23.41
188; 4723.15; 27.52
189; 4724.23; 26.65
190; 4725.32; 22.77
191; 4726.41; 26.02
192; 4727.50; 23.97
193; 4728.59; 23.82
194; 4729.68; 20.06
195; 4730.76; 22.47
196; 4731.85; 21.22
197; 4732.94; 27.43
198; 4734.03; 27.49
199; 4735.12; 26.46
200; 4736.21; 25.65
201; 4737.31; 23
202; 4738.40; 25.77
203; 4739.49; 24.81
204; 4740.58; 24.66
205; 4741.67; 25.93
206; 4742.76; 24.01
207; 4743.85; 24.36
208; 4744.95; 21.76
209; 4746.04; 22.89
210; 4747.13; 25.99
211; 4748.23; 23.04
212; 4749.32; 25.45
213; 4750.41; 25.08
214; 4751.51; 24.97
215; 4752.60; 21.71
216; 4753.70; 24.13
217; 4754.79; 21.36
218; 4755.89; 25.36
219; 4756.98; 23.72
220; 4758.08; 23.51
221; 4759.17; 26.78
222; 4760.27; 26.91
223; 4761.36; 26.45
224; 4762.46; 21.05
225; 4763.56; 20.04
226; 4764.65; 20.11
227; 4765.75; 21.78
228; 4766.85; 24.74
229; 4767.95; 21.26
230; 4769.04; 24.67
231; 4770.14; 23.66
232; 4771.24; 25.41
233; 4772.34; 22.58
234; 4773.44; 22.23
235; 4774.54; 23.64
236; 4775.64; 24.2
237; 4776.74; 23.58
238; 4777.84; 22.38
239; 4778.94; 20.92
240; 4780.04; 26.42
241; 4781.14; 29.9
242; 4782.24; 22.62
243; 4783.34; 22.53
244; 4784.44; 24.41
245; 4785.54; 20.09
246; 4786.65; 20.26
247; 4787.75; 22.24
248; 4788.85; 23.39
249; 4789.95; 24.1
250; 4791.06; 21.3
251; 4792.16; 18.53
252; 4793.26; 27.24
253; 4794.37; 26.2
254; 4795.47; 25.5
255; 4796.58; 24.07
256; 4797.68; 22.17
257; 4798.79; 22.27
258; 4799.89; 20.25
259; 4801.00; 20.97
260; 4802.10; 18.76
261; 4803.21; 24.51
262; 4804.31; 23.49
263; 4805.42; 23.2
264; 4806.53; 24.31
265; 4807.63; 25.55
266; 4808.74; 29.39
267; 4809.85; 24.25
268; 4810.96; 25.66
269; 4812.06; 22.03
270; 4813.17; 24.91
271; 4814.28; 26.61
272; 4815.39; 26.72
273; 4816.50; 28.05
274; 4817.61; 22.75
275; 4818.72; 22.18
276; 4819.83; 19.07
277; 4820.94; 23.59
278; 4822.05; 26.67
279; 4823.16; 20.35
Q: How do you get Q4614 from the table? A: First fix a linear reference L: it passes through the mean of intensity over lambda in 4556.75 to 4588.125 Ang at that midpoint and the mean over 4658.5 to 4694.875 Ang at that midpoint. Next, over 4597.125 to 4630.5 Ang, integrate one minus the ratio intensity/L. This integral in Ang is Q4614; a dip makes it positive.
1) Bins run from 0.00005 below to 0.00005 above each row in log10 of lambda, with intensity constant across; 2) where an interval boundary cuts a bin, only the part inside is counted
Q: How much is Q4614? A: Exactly 0.7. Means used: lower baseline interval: 24.8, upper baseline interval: 23.8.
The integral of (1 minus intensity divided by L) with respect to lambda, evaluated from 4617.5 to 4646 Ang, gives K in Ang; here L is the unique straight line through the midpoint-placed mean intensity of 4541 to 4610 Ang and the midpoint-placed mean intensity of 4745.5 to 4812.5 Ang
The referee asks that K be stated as 1.08 Ang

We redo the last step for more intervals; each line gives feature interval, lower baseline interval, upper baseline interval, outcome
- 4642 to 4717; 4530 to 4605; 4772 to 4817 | 0.8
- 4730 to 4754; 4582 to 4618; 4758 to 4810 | -0.8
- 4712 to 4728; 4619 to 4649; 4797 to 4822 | -0.4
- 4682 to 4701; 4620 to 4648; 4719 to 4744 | 0.2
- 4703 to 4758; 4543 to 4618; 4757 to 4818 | -0.6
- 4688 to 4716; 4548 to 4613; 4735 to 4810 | 0.1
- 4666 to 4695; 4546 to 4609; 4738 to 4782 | 0.5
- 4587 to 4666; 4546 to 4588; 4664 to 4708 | 2.4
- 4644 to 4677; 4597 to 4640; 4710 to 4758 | 0.4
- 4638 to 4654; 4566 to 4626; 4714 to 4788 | 0.9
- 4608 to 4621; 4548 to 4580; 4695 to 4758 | 0.5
